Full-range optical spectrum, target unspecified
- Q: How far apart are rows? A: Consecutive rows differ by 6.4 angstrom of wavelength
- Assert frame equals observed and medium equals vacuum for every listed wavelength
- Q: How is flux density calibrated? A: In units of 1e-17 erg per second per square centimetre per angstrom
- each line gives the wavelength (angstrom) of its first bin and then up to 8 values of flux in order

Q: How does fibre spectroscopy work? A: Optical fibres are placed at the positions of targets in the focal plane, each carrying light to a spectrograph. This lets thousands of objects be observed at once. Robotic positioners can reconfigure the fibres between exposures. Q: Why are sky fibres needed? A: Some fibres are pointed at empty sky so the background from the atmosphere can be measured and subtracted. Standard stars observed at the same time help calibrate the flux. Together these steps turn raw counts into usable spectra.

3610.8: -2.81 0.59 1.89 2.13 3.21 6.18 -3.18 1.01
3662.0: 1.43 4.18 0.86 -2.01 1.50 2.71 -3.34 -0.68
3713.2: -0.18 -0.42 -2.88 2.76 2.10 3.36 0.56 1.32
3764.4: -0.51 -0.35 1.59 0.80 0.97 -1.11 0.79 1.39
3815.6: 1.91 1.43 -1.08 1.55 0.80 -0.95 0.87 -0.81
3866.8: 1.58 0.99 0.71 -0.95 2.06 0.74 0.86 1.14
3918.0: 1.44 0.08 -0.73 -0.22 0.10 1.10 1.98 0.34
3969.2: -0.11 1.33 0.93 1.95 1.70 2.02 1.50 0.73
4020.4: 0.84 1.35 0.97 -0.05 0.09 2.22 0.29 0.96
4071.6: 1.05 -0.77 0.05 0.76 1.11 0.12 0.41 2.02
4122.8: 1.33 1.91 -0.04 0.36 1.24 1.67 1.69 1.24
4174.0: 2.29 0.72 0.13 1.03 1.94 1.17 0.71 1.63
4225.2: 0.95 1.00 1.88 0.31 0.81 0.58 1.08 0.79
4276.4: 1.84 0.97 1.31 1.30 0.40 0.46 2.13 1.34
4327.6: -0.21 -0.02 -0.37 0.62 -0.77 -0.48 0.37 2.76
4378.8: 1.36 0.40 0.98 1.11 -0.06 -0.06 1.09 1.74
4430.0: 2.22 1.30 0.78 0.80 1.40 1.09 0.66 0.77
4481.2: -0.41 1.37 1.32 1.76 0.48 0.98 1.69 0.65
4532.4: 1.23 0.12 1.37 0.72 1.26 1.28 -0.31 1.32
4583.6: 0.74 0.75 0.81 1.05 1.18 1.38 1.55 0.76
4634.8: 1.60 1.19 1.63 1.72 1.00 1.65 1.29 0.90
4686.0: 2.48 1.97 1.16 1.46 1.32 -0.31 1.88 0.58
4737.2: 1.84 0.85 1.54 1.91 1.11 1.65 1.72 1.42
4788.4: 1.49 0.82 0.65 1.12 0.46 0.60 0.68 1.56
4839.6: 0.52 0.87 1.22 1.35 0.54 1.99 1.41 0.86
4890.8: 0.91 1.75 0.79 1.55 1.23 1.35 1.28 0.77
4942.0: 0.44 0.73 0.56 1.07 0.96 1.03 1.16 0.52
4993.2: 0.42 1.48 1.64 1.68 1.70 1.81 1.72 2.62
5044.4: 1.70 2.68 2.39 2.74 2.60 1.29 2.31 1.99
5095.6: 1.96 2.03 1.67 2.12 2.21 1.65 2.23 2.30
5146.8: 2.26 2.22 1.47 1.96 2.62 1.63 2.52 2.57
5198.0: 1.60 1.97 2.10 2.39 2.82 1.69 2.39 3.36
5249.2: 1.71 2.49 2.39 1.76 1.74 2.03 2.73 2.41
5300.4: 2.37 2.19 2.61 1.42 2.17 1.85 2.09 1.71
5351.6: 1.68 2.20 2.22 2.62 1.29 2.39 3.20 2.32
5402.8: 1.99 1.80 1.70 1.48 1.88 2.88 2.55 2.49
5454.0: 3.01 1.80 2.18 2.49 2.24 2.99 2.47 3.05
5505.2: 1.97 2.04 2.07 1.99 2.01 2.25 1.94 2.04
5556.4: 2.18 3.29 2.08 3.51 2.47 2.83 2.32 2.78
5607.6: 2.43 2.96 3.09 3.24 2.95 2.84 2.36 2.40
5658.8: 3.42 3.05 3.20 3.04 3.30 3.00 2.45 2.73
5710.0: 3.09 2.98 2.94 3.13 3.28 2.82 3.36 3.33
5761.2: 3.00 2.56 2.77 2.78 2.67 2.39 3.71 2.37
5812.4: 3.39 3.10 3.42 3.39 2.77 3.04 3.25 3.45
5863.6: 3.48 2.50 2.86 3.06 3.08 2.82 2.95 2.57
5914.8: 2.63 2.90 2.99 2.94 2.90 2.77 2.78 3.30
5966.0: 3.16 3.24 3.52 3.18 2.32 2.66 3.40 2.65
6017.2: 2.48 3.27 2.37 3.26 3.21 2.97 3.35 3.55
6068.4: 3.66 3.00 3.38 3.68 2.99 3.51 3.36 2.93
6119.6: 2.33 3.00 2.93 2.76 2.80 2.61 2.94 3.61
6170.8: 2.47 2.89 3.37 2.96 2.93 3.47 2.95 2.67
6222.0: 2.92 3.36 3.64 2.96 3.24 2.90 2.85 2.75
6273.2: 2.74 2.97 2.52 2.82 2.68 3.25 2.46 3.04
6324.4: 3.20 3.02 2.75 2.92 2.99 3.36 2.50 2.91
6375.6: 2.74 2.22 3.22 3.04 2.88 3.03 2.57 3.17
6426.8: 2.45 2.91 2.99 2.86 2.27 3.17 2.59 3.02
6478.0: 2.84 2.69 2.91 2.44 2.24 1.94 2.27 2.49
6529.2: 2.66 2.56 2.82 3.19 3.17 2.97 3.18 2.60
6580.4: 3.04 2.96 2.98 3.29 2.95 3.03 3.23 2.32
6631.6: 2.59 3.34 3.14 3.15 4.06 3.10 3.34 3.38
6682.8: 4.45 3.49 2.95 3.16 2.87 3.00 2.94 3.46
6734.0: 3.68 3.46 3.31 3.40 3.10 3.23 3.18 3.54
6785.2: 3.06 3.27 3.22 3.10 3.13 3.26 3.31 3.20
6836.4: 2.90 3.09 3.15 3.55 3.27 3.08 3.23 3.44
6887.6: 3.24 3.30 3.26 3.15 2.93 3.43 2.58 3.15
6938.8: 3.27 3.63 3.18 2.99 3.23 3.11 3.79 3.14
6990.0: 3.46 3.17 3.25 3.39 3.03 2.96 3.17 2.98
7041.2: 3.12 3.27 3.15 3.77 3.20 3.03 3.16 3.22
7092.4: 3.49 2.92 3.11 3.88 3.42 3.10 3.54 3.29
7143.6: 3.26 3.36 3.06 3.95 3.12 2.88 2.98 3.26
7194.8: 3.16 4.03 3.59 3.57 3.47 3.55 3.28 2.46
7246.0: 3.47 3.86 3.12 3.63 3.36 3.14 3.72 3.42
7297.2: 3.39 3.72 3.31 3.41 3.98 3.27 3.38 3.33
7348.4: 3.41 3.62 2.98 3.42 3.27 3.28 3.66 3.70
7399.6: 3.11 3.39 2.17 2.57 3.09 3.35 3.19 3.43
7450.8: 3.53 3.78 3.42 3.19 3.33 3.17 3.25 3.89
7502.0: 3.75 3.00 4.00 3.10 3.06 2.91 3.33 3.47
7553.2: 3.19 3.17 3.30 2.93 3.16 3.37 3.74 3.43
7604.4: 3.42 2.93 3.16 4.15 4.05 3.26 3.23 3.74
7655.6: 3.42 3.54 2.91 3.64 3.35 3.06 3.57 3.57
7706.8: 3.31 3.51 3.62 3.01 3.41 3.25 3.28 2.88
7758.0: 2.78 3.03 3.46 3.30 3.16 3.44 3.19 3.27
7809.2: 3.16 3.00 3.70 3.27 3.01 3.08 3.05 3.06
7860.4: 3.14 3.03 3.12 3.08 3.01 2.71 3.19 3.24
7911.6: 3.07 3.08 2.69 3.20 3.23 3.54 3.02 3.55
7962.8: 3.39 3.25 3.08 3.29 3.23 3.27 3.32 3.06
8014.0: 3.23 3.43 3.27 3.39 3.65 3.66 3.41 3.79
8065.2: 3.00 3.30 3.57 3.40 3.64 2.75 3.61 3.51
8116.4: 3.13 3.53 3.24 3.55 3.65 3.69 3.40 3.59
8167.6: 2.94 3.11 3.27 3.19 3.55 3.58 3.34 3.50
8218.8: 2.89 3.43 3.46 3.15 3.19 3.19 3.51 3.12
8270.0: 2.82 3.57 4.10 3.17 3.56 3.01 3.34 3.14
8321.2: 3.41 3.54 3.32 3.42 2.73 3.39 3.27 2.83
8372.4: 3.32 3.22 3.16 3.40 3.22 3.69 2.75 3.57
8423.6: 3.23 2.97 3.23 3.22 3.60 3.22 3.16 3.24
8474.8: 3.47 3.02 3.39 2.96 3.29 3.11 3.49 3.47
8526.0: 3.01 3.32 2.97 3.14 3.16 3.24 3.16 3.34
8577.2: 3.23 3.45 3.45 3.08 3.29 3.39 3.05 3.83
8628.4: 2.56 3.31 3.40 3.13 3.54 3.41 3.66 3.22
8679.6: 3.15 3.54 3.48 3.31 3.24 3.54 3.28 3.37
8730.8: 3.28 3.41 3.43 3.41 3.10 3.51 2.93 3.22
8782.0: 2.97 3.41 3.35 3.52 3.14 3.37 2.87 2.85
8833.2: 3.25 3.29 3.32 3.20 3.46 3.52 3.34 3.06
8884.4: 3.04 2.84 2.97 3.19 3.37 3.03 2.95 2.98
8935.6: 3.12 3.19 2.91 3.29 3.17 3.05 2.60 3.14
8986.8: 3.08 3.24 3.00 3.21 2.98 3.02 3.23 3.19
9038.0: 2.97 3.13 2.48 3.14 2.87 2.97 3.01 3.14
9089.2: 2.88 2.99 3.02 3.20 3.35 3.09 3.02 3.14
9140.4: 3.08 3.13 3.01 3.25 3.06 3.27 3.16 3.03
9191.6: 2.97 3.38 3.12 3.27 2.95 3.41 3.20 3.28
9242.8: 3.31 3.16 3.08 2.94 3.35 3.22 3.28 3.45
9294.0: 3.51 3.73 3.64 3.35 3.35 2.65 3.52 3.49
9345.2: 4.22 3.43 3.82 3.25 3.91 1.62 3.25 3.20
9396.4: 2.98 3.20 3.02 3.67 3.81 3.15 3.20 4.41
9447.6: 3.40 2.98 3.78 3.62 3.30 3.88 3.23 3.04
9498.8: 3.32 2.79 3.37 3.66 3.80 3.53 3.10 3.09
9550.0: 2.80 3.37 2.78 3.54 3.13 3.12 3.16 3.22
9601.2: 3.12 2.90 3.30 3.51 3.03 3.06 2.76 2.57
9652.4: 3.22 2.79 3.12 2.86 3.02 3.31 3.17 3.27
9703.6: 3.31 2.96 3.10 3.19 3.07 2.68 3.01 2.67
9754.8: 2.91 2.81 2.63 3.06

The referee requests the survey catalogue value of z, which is 0.26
